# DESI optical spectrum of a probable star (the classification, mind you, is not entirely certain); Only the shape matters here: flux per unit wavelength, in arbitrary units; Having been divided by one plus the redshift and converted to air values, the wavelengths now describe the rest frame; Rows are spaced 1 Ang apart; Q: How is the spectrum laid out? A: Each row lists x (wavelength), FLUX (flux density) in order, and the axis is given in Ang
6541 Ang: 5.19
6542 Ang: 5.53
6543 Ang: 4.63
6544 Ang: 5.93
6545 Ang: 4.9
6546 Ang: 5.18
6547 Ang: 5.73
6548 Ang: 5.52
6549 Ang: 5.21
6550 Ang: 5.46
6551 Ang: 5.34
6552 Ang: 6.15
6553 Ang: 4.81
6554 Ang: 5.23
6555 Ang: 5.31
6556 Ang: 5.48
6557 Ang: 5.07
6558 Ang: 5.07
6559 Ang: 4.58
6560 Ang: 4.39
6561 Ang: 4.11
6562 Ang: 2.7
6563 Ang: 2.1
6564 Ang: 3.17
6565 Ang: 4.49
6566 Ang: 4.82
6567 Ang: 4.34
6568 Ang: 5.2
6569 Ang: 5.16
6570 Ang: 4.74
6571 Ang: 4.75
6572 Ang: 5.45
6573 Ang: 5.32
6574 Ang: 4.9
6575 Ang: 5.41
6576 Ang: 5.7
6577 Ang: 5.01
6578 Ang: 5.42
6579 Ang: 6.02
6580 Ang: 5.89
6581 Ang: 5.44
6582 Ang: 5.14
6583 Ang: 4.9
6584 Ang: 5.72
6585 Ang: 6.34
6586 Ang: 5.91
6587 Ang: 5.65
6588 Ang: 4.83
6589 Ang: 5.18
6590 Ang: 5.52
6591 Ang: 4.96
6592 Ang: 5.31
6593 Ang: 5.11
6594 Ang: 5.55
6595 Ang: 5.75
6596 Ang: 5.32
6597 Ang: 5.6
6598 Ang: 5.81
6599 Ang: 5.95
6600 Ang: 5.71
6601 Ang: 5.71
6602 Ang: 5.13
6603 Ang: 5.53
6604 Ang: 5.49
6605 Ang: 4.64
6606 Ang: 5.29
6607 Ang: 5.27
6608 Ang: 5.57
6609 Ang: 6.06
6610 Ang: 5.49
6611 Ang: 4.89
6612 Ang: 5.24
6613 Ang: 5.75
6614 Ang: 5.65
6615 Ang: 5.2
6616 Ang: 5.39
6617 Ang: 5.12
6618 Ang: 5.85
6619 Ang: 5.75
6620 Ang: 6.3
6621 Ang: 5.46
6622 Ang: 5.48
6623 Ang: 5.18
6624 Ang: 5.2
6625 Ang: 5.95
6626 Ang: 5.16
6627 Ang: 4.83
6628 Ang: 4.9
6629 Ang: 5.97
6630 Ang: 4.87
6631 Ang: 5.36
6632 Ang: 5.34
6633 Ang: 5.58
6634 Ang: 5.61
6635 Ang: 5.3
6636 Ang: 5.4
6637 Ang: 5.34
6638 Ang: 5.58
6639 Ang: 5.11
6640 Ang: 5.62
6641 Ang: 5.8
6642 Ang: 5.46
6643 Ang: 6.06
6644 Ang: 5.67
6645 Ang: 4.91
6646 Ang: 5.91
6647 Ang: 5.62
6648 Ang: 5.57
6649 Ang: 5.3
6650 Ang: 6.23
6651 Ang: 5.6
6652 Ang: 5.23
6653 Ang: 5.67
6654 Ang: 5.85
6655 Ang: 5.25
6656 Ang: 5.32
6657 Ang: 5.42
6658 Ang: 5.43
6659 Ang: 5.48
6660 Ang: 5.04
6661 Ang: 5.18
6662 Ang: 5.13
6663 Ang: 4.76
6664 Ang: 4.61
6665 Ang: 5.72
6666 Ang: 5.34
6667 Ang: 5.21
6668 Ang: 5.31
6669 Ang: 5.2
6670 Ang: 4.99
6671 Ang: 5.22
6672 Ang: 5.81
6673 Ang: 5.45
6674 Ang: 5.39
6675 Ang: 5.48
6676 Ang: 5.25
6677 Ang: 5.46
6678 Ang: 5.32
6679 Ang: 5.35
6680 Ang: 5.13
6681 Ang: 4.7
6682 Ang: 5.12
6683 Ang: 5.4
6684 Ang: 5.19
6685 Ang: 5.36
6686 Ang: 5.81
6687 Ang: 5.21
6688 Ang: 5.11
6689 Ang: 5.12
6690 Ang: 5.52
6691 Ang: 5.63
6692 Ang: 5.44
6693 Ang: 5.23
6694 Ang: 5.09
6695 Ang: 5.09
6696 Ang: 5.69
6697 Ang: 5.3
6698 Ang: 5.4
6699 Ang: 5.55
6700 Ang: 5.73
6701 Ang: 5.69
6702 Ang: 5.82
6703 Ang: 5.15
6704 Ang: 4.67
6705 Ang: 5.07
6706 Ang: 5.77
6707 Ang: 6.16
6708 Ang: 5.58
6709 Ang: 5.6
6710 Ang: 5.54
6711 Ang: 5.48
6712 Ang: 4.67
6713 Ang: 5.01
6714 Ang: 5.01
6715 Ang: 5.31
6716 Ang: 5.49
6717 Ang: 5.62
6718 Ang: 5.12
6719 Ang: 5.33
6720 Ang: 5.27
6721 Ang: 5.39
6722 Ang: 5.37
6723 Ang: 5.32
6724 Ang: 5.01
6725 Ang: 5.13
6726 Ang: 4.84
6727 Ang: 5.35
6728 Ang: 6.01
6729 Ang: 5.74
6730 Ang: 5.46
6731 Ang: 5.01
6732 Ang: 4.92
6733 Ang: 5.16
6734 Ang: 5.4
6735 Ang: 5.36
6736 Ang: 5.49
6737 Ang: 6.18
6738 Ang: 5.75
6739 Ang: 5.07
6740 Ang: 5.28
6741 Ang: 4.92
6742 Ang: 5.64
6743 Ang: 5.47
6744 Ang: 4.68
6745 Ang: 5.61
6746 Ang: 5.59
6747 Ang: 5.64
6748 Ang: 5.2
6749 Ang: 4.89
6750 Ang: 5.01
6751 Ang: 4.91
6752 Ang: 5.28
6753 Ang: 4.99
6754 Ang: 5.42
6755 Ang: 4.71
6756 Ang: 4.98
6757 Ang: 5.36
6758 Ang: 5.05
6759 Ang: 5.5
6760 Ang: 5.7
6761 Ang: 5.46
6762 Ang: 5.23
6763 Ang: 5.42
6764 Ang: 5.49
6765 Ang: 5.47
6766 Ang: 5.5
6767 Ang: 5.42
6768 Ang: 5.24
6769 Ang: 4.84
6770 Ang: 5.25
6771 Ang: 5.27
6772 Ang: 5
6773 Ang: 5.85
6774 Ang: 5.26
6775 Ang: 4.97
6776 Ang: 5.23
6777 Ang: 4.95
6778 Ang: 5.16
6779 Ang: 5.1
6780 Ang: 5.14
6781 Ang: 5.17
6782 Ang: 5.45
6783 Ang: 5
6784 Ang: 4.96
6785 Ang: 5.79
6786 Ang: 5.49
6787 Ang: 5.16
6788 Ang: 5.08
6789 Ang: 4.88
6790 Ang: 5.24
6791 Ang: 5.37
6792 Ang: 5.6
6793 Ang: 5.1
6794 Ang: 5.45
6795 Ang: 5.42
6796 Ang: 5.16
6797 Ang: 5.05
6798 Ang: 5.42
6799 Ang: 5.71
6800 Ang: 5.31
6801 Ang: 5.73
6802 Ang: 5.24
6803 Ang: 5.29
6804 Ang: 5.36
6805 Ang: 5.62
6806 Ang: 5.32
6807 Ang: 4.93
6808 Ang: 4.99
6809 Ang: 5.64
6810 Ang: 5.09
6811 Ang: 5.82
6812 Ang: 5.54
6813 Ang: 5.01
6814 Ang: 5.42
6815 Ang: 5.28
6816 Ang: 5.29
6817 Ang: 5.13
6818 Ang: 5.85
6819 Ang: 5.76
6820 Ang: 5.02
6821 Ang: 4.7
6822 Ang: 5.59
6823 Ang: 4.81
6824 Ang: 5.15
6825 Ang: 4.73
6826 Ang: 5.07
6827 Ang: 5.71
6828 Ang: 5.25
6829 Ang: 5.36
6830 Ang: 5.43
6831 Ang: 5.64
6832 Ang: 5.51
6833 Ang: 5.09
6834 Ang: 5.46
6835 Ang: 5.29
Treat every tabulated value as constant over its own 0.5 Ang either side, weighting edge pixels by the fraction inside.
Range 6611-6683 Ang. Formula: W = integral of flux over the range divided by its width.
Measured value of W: 5.4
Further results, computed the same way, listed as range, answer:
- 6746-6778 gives 5.25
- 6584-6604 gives 5.52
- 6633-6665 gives 5.44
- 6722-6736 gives 5.3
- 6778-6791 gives 5.21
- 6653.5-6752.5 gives 5.33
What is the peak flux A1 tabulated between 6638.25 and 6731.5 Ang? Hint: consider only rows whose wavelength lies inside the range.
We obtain 6.23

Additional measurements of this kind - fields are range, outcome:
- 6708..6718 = 5.62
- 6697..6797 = 6.18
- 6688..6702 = 5.82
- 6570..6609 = 6.34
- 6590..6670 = 6.3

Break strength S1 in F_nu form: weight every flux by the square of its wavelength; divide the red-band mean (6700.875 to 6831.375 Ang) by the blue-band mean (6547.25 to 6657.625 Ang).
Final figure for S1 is 1.0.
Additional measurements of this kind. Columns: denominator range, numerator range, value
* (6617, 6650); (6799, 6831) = 1.02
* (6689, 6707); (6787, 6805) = 1.01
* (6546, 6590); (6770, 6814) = 1.12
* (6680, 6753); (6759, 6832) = 1.02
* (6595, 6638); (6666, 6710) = 1.01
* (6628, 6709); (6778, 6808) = 1.02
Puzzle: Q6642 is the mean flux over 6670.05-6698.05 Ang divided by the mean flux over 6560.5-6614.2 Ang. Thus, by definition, 1.03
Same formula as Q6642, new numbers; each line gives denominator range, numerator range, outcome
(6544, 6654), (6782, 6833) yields 1.00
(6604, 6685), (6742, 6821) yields 0.98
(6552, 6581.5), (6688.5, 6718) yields 1.11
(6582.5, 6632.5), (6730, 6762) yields 0.97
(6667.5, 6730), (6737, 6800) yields 0.99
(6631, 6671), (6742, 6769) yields 0.98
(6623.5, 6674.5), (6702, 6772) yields 0.98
